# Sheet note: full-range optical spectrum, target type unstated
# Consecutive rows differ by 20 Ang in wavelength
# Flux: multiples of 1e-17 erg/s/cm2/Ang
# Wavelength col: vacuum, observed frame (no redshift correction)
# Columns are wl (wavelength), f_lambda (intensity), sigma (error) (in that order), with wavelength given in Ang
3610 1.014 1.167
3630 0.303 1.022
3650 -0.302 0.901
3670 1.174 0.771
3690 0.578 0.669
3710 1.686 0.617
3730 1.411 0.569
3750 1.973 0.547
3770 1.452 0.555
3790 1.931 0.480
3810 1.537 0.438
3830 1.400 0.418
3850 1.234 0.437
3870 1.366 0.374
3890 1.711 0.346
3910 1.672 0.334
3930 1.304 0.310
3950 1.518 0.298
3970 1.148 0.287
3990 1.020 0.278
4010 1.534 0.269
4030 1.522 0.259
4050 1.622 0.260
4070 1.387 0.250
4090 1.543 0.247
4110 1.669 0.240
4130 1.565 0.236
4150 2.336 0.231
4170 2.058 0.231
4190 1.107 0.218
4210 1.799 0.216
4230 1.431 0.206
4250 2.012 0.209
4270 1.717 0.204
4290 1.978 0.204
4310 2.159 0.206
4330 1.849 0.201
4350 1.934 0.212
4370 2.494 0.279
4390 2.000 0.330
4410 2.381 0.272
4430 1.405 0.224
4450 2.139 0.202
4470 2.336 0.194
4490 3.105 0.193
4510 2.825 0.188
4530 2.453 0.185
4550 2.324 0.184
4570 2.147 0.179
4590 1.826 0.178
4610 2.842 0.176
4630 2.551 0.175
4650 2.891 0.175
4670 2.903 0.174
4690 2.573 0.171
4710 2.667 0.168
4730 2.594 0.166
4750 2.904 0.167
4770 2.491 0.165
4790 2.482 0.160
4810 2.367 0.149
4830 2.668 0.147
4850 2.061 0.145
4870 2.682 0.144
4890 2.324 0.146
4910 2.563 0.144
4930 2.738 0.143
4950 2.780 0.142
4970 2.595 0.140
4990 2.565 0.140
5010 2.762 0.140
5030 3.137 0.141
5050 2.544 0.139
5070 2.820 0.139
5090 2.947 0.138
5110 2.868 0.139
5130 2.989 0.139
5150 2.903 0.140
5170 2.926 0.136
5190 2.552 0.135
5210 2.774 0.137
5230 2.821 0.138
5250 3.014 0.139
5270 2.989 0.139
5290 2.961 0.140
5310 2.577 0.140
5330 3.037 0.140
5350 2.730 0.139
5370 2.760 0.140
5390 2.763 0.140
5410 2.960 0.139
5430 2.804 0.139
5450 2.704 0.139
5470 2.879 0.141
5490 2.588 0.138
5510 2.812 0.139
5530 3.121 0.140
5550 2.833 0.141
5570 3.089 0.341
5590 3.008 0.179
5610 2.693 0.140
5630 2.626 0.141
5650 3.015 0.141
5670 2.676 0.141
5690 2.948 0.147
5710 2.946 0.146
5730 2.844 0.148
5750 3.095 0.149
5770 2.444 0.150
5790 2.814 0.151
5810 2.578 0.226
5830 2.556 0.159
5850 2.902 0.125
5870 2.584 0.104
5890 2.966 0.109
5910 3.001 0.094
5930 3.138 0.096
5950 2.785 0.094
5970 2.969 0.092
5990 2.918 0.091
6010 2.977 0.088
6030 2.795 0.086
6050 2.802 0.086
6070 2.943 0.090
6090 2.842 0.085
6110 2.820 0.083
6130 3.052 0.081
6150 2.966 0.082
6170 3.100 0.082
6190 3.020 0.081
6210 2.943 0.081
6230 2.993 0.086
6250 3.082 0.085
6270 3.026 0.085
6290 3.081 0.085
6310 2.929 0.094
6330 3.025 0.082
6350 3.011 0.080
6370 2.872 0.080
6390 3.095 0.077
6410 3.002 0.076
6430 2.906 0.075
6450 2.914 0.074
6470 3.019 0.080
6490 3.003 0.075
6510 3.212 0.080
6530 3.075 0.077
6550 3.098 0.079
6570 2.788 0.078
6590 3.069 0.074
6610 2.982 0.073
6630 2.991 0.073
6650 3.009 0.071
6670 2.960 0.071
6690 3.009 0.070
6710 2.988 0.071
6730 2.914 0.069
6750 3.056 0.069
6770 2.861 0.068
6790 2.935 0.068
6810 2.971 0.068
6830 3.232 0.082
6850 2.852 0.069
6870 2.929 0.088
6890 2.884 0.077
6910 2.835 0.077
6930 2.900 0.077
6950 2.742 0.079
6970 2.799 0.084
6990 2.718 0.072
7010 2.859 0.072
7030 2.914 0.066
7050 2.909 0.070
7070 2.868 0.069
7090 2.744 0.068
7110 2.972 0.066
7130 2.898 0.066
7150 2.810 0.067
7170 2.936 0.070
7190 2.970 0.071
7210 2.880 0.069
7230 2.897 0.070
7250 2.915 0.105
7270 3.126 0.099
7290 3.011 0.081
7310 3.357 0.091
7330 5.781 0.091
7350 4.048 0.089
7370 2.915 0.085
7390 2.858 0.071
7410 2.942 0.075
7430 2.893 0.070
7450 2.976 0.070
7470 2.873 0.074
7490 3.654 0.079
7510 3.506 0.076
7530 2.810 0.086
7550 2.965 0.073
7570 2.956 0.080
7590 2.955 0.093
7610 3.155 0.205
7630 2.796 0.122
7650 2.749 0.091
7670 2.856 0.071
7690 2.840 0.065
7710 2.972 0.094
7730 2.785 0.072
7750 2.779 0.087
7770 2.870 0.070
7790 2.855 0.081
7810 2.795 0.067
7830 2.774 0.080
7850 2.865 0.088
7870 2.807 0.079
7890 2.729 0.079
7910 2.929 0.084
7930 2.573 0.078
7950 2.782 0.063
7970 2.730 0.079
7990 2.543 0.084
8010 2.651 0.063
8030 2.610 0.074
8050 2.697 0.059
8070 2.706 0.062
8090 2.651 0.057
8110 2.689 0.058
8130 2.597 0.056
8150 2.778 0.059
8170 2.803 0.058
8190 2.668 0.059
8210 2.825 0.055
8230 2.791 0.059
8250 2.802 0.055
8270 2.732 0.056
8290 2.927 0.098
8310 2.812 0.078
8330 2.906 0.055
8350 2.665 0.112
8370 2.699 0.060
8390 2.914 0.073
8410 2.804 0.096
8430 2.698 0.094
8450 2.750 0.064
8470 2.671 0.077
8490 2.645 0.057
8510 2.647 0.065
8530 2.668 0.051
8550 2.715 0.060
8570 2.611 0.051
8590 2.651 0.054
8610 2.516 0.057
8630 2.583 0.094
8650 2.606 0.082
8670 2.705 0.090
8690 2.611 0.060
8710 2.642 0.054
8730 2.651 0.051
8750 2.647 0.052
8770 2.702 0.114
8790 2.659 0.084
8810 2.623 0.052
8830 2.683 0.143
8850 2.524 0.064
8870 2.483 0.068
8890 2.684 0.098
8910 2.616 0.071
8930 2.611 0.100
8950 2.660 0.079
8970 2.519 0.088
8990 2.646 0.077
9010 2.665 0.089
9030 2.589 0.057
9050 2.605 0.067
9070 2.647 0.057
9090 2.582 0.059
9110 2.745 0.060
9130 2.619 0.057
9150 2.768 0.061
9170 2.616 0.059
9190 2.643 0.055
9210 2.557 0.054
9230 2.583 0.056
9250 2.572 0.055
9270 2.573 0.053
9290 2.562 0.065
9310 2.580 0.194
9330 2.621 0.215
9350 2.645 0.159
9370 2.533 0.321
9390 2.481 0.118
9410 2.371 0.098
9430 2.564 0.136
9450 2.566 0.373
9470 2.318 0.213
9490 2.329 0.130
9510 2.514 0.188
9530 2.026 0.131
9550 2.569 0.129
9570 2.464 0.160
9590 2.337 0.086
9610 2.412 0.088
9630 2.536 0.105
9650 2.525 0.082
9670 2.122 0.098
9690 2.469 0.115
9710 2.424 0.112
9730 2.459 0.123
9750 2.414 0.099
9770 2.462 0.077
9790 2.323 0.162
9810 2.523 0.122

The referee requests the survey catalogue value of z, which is 0.12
